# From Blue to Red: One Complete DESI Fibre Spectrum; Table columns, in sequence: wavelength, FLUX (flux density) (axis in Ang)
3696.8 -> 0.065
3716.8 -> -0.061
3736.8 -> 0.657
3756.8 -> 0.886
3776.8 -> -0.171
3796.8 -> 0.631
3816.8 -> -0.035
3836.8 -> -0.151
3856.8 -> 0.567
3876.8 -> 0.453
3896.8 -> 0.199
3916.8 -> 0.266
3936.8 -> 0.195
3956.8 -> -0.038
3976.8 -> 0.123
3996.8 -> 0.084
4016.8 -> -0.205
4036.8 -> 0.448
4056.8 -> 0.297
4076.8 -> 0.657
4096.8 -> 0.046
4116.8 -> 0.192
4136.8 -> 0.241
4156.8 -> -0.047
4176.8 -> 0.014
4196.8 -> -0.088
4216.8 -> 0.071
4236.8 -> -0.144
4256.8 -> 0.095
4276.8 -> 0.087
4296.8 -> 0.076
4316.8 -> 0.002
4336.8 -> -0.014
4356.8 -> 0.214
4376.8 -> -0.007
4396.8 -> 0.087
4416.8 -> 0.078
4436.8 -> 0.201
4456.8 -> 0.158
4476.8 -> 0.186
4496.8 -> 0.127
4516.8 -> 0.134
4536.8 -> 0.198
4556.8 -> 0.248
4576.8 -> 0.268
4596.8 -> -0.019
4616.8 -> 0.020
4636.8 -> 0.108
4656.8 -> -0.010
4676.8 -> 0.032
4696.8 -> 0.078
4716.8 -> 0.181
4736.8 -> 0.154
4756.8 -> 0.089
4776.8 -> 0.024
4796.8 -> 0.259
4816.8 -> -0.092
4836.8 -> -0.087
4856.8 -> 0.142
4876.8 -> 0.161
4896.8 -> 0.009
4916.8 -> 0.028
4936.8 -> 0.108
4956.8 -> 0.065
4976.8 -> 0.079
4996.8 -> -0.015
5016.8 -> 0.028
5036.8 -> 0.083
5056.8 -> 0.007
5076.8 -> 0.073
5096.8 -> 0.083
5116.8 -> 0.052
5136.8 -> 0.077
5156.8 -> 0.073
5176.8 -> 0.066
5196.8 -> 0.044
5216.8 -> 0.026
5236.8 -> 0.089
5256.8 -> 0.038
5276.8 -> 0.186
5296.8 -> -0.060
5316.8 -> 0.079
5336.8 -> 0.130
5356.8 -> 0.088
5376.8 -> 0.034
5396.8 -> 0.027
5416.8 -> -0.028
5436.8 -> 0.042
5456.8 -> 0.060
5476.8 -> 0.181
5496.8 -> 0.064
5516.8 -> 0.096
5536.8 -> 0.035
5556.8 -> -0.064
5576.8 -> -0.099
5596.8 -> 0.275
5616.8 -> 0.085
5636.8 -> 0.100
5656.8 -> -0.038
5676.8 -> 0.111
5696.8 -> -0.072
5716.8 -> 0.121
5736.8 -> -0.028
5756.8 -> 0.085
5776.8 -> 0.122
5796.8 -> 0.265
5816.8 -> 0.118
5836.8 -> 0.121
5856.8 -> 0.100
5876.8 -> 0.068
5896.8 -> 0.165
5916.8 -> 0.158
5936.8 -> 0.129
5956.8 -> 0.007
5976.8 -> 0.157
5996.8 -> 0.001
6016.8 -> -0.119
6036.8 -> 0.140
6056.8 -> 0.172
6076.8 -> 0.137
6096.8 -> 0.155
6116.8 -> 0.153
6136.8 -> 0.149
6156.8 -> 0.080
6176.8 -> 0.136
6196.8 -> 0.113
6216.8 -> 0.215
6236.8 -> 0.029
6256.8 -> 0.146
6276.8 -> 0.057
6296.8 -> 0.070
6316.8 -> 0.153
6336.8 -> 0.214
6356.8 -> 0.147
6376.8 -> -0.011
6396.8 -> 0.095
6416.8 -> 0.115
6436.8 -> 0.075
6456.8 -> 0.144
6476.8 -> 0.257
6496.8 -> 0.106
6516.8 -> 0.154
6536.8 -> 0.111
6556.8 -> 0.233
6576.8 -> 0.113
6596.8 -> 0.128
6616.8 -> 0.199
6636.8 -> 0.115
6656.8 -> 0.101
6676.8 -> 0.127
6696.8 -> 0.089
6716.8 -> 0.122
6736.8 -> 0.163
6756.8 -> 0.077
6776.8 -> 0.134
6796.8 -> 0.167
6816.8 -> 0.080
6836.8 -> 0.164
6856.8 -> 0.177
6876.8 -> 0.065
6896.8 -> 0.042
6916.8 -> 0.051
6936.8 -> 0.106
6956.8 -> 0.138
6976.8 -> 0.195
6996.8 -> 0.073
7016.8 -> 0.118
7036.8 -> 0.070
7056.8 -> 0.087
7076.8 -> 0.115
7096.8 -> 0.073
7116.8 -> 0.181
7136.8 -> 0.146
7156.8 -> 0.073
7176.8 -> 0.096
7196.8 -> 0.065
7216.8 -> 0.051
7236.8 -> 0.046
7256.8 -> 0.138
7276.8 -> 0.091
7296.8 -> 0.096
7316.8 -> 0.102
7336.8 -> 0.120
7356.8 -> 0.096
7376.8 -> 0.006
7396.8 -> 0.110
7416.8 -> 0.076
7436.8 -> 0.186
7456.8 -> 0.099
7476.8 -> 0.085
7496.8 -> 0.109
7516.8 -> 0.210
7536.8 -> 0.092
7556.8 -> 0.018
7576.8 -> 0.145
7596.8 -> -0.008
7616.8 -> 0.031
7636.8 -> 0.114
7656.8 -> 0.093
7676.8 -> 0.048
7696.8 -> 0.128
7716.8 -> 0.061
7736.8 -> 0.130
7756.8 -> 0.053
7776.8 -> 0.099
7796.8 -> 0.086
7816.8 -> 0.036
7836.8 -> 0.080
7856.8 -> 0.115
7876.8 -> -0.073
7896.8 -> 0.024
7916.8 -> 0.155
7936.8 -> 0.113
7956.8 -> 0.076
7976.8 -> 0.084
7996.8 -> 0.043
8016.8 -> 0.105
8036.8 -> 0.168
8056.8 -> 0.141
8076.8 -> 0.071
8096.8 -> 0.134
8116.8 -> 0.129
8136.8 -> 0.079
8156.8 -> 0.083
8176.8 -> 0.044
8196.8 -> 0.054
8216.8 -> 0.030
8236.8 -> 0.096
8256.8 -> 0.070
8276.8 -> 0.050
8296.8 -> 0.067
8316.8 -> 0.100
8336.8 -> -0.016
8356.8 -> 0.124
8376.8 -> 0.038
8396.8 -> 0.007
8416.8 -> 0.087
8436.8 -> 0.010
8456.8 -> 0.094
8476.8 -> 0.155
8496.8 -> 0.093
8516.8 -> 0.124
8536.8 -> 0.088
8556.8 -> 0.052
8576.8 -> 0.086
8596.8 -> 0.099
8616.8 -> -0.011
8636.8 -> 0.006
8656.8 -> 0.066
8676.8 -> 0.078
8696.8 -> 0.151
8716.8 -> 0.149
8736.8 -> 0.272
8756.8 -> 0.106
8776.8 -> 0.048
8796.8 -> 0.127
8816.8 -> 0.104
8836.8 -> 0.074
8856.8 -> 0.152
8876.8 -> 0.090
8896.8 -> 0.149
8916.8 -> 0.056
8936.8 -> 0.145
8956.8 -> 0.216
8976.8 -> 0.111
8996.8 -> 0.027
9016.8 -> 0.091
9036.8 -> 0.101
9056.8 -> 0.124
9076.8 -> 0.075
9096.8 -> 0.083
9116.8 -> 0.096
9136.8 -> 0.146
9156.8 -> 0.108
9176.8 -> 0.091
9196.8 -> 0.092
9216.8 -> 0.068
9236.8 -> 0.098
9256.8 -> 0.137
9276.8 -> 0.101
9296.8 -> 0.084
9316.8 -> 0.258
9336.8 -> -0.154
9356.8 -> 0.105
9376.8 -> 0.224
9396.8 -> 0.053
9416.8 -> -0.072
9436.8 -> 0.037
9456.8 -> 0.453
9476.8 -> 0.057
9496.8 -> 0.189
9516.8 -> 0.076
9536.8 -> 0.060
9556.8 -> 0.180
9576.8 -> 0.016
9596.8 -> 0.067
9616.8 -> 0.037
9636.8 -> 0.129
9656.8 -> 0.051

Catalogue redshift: 1.34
